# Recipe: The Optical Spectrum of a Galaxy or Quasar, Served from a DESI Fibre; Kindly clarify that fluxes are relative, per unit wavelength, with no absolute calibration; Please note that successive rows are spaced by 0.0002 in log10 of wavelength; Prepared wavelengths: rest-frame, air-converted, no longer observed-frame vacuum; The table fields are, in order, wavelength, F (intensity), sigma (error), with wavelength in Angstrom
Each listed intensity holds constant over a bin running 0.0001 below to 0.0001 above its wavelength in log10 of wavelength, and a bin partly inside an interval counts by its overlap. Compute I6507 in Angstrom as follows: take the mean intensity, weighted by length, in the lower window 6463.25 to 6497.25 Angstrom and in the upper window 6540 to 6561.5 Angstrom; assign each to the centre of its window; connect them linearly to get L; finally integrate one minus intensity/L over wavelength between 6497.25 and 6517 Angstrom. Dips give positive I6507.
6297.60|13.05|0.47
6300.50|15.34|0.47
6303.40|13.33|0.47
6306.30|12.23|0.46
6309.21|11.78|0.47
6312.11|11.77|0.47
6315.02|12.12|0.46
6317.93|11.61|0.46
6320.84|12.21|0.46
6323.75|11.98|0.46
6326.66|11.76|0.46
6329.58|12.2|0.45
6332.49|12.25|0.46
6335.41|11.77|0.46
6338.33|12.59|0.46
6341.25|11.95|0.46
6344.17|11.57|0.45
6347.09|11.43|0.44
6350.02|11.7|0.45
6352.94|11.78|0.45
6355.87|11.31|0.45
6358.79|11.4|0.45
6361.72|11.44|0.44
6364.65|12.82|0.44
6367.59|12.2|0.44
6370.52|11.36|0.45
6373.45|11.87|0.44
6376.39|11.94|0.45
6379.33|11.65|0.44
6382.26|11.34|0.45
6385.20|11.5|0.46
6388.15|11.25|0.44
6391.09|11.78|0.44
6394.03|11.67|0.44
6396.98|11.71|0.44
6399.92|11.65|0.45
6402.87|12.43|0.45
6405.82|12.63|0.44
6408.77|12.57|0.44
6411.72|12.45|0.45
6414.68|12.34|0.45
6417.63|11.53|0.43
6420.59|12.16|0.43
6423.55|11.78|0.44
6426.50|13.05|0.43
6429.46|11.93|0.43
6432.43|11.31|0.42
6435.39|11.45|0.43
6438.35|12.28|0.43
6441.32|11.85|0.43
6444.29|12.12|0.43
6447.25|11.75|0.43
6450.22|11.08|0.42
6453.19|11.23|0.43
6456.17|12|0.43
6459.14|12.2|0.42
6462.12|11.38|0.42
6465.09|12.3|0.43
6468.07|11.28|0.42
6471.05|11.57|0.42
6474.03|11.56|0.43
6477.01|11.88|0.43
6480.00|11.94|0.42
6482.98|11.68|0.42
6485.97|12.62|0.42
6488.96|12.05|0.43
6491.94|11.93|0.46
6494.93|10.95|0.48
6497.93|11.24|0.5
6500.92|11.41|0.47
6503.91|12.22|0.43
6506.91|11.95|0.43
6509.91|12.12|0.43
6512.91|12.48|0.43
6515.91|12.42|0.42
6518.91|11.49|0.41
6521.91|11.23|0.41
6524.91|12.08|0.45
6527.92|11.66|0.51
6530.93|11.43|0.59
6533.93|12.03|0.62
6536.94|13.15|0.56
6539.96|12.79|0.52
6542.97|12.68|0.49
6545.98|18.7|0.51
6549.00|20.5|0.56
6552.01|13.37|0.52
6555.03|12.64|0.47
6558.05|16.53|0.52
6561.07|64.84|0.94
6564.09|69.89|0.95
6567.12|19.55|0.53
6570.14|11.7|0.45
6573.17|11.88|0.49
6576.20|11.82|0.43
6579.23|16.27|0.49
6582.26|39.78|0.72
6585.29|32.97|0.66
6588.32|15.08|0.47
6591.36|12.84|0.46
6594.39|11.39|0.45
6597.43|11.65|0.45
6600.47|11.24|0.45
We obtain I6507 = 3.8 Angstrom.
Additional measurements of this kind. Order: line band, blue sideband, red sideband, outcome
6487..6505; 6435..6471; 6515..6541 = 0.4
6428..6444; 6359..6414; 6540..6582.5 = 3.6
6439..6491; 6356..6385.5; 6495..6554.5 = 2.6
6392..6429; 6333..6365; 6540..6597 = 6.5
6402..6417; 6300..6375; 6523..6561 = 1.1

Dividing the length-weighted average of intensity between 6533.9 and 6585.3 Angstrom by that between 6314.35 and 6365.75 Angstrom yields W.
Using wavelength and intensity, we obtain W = 1.93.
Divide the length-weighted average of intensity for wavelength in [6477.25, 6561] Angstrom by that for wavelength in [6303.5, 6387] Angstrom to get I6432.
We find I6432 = 1.2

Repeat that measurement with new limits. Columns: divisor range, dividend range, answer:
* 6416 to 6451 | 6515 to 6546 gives 1.05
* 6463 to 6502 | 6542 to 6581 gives 1.99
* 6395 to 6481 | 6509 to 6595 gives 1.59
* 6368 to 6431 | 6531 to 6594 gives 1.80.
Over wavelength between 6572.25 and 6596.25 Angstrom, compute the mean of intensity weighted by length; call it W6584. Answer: 19.1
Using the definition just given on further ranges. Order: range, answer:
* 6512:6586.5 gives 19.8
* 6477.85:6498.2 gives 11.8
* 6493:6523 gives 11.8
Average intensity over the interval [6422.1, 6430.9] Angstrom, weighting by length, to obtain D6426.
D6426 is 12.3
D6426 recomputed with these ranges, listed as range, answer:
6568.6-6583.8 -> 18.3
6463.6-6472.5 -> 11.7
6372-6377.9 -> 11.9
